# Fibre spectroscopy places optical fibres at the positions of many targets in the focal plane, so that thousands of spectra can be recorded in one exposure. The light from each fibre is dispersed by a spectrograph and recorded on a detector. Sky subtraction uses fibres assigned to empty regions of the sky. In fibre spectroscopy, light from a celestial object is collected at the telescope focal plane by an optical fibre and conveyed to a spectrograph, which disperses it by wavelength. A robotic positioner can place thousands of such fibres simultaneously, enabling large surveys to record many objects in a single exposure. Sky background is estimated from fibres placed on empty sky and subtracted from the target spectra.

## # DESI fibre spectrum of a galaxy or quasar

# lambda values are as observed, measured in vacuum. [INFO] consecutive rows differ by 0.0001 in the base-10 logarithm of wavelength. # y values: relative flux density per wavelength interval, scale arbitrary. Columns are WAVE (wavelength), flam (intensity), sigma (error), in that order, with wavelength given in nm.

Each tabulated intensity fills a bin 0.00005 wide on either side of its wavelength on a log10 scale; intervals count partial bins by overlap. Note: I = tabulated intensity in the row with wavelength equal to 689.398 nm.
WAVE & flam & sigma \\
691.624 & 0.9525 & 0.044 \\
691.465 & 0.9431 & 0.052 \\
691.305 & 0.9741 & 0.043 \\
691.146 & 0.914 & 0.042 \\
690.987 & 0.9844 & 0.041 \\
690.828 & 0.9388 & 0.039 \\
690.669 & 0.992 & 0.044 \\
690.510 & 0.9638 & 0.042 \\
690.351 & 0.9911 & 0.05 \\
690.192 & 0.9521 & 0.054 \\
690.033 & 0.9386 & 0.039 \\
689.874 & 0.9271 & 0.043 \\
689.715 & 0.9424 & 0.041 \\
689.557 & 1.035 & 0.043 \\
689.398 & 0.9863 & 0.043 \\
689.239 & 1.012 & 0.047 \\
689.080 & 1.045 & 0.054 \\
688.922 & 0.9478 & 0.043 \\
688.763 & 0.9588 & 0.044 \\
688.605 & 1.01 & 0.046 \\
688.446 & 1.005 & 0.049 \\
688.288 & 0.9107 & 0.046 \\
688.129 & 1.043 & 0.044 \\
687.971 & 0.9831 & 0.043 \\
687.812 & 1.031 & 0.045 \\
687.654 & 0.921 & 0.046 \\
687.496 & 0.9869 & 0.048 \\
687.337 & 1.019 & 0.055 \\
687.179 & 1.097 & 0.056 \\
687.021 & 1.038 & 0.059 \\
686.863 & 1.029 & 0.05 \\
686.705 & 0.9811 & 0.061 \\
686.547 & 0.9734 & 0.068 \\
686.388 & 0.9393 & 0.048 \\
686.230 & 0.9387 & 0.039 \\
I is 0.9863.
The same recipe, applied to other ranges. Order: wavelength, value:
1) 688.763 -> 0.9588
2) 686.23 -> 0.9387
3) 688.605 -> 1.01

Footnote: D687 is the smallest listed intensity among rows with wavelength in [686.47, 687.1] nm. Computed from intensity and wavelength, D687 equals 0.9734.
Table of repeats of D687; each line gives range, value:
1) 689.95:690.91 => 0.9386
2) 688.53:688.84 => 0.9588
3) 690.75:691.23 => 0.914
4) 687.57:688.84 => 0.9107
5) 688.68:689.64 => 0.9478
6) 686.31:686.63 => 0.9393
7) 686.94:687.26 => 1.038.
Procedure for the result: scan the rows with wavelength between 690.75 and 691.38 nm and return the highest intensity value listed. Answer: 0.9844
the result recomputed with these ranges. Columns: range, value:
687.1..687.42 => 1.097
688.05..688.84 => 1.043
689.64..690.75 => 0.992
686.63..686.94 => 1.029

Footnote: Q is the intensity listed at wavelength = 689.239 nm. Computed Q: 1.012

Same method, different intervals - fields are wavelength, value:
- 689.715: 0.9424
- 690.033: 0.9386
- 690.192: 0.9521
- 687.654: 0.921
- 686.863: 1.029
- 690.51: 0.9638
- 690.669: 0.992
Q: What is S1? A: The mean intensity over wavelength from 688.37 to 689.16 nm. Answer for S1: 0.993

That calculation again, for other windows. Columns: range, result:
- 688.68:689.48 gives 0.99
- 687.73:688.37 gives 0.992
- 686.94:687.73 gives 1.01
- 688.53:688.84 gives 0.986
